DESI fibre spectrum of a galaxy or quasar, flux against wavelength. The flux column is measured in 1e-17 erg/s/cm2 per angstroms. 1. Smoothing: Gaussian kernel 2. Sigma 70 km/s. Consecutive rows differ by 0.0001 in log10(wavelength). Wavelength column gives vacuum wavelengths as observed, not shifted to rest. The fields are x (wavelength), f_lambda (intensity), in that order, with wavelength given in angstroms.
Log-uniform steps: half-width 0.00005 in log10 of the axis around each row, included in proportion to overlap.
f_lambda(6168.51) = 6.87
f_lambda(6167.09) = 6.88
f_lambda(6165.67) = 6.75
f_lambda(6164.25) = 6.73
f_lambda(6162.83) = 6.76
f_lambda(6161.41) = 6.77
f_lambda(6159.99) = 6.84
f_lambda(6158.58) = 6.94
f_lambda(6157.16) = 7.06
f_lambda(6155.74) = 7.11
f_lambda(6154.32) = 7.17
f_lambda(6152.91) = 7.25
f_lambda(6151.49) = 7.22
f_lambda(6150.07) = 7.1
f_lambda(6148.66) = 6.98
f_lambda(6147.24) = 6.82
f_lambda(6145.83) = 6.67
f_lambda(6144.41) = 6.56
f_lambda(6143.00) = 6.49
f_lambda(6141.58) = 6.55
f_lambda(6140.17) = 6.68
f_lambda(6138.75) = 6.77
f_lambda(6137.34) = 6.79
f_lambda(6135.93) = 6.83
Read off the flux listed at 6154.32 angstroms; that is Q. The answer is 7.17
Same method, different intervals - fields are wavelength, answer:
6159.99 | 6.84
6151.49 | 7.22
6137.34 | 6.79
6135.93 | 6.83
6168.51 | 6.87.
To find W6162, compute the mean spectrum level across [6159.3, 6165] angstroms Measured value 6.77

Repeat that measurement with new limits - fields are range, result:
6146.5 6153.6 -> 7.07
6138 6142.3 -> 6.66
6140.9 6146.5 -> 6.56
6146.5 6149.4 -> 6.92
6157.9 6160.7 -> 6.91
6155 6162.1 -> 6.94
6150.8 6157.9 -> 7.16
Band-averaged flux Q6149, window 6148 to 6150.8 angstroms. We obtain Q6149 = 7.05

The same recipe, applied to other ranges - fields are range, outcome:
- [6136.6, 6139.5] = 6.78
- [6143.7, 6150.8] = 6.83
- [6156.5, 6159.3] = 7.01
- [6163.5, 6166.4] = 6.74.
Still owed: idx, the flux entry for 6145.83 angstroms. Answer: 6.67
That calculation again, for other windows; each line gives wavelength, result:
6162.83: 6.76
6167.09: 6.88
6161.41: 6.77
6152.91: 7.25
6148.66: 6.98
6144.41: 6.56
